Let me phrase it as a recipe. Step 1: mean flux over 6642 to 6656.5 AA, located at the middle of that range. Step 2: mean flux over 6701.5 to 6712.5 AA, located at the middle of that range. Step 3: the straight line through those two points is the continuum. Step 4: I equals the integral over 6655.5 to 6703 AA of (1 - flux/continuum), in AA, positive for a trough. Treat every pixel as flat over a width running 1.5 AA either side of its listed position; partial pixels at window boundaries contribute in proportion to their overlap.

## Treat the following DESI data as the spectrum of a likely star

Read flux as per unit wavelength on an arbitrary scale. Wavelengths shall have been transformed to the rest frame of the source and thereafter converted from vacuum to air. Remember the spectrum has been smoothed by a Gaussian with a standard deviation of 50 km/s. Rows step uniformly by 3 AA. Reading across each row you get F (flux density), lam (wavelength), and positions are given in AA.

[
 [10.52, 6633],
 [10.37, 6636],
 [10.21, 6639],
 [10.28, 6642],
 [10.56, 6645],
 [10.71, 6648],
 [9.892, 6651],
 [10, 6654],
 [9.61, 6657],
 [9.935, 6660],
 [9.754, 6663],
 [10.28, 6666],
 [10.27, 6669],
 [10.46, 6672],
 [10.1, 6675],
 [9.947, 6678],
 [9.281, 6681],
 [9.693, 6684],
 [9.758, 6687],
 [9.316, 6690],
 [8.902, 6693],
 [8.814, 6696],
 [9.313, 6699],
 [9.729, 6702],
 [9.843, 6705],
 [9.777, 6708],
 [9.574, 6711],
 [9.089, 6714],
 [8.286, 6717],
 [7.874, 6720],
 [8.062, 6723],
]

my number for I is 1.3 AA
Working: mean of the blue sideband 10.2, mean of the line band 9.7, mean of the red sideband 9.73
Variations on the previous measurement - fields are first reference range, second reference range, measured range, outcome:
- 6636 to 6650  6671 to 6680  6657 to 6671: 0.3 AA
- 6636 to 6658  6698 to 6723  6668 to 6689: -0.5 AA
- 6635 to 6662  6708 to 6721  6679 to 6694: 0.0 AA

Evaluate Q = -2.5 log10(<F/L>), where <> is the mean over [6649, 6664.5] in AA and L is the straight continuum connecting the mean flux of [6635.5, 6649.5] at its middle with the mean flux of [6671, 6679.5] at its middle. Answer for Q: 0.05 mag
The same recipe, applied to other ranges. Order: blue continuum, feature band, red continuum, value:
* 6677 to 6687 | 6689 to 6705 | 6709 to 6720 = 0.00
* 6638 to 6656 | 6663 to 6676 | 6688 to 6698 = -0.06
